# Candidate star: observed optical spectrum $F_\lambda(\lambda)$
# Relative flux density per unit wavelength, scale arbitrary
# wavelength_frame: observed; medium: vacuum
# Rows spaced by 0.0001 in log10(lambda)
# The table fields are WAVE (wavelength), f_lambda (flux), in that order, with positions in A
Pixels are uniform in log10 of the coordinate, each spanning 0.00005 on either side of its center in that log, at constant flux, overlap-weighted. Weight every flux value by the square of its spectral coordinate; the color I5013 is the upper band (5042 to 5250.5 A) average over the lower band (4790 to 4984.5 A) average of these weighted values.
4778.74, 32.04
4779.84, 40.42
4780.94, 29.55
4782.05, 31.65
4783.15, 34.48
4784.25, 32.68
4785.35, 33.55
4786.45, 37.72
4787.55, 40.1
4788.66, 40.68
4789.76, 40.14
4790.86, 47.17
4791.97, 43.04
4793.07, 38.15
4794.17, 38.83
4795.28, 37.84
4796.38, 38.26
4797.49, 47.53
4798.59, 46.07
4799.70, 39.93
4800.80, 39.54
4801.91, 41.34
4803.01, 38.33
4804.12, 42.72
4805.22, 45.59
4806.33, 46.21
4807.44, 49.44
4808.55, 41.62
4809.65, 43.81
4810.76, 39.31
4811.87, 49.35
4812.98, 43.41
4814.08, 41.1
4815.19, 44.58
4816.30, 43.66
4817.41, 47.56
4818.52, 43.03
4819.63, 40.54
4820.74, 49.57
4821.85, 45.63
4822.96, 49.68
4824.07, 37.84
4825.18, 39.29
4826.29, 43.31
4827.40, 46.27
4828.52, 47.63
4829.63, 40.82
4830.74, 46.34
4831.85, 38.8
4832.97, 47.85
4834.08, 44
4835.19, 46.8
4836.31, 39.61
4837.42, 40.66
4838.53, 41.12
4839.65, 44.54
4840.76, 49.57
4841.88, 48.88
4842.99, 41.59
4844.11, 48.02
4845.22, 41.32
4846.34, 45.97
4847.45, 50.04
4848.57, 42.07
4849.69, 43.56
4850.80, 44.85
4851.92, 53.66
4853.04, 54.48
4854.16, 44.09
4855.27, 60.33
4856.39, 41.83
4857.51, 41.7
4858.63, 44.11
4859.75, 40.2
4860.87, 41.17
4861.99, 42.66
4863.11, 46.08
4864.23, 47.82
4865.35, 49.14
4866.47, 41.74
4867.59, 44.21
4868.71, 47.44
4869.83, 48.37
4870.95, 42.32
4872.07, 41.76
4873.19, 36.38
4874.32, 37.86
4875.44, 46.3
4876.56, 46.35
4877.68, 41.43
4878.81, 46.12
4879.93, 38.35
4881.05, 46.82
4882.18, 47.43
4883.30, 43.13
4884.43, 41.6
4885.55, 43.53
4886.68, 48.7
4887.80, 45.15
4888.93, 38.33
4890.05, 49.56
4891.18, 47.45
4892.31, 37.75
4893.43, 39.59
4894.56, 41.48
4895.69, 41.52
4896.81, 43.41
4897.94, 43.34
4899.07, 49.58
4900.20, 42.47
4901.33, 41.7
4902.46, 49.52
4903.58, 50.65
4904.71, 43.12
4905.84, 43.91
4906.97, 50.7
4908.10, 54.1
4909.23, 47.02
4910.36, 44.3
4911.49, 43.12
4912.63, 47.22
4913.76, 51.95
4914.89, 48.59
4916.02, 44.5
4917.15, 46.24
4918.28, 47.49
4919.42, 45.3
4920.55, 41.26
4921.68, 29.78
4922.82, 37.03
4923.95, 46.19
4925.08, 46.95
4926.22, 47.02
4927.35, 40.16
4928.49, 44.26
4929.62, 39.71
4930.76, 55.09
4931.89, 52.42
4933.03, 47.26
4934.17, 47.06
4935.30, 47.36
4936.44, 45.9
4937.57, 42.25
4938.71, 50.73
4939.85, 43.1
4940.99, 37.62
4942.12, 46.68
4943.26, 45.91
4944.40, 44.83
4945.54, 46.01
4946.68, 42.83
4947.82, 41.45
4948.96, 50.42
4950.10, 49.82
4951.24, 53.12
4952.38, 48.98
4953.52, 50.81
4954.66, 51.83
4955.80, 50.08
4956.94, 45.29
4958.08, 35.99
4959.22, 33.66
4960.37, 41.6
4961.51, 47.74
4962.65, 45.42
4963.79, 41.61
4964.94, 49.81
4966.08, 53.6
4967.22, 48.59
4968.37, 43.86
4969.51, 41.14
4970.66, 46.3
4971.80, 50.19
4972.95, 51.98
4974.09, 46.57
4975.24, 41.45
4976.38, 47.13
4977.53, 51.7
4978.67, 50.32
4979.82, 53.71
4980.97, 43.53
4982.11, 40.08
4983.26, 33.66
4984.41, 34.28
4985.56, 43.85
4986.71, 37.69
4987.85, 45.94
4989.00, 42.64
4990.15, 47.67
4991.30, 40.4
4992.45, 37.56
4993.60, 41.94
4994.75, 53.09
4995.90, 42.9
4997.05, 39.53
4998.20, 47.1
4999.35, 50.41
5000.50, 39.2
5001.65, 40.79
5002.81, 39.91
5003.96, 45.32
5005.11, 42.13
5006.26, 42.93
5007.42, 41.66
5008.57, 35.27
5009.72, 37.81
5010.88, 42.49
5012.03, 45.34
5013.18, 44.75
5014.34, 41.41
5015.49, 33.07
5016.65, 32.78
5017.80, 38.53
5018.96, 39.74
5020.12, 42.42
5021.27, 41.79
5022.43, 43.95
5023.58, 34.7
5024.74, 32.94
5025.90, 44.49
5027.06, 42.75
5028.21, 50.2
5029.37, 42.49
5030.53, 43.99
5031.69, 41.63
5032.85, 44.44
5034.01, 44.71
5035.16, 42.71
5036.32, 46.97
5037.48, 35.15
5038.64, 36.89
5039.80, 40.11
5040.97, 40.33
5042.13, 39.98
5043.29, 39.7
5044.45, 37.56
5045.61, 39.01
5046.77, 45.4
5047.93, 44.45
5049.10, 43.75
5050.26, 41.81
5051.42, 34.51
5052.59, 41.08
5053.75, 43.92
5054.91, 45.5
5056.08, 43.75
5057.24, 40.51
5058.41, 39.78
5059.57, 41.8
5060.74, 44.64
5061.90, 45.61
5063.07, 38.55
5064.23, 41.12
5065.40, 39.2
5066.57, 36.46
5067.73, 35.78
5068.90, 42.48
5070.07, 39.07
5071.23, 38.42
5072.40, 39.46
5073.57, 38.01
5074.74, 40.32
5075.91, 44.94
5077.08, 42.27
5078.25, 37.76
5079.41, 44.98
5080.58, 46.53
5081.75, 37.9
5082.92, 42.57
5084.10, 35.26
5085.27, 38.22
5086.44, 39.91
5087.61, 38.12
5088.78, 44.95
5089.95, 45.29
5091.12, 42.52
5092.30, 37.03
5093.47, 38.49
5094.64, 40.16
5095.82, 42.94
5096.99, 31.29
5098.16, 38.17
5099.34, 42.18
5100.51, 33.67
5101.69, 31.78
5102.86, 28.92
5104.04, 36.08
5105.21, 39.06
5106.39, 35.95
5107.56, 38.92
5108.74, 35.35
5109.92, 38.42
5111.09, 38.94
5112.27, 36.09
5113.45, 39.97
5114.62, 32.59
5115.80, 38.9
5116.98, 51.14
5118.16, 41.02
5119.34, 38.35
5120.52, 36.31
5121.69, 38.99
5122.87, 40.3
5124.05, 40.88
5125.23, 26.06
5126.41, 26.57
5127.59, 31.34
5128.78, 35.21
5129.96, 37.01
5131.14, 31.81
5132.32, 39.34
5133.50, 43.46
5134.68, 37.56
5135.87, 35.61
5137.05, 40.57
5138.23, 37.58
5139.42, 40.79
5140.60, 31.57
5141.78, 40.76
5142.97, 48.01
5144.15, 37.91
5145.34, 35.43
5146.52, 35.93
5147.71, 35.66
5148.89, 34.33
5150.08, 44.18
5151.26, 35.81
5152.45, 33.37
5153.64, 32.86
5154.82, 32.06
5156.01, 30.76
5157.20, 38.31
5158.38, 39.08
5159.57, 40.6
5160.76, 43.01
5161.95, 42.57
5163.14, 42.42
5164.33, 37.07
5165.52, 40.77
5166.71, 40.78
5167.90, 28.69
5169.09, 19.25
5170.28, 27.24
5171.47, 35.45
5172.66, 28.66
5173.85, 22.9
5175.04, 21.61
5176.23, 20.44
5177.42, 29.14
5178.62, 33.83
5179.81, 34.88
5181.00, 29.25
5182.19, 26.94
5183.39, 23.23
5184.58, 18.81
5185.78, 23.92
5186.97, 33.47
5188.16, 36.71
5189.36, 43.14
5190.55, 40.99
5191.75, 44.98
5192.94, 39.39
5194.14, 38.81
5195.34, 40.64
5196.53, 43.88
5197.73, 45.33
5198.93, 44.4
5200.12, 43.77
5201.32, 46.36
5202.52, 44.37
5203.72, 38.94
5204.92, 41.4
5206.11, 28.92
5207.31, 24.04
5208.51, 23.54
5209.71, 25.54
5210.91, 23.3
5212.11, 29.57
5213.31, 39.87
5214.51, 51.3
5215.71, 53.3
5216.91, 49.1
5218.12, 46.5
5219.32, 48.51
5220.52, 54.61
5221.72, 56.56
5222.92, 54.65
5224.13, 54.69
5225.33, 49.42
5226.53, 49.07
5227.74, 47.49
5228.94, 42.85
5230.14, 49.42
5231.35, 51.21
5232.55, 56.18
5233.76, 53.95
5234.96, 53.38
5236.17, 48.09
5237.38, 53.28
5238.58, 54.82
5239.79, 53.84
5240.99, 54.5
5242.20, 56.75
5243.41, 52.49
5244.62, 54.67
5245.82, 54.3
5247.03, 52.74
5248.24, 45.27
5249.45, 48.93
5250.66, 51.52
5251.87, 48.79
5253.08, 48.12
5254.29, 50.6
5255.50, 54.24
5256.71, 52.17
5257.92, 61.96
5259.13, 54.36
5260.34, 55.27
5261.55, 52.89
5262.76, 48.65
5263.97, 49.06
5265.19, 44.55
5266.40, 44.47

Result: 0.99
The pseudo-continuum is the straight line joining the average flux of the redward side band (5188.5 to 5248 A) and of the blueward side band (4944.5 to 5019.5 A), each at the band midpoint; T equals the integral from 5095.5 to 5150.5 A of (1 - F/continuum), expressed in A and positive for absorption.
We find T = 9.6 A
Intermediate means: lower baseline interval 44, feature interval 37.2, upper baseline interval 45.9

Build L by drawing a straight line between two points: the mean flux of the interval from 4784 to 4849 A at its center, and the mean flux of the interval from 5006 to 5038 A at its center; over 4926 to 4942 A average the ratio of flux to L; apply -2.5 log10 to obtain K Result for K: -0.09 mag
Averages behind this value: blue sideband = 43.1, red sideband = 41.1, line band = 45.7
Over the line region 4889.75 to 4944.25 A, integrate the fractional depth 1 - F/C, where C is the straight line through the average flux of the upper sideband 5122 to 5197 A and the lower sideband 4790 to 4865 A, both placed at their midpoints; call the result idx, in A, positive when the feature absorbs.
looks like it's -4.5 A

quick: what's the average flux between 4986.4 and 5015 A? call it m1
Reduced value 42.7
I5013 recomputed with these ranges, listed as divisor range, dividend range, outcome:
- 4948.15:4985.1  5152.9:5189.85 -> 0.76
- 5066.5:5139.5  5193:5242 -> 1.24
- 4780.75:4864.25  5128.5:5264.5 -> 1.12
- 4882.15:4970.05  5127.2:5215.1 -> 0.86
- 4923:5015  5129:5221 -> 0.88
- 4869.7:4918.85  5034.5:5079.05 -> 0.97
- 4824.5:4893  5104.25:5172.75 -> 0.93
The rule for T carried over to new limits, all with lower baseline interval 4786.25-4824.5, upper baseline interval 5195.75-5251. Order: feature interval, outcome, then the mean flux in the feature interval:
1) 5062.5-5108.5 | 6.42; 39.1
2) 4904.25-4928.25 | -0.63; 45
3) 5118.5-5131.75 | 3.14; 34.9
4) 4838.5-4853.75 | -1.16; 46.5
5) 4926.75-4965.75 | -1.48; 45.8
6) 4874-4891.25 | -0.26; 44.3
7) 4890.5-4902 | 0.20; 42.9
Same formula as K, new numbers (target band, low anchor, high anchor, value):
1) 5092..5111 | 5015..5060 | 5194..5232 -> 0.138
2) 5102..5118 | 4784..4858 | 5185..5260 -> 0.202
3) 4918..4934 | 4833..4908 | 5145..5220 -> -0.028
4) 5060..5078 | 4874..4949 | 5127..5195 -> -0.051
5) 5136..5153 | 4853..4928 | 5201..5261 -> 0.234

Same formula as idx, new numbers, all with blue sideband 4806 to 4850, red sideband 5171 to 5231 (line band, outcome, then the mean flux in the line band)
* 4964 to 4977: -1.6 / 47.2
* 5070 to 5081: -0.2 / 41.2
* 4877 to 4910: -1.1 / 44.7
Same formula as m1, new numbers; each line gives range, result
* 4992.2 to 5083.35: 41.4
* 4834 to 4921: 45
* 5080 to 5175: 37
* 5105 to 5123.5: 38.8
